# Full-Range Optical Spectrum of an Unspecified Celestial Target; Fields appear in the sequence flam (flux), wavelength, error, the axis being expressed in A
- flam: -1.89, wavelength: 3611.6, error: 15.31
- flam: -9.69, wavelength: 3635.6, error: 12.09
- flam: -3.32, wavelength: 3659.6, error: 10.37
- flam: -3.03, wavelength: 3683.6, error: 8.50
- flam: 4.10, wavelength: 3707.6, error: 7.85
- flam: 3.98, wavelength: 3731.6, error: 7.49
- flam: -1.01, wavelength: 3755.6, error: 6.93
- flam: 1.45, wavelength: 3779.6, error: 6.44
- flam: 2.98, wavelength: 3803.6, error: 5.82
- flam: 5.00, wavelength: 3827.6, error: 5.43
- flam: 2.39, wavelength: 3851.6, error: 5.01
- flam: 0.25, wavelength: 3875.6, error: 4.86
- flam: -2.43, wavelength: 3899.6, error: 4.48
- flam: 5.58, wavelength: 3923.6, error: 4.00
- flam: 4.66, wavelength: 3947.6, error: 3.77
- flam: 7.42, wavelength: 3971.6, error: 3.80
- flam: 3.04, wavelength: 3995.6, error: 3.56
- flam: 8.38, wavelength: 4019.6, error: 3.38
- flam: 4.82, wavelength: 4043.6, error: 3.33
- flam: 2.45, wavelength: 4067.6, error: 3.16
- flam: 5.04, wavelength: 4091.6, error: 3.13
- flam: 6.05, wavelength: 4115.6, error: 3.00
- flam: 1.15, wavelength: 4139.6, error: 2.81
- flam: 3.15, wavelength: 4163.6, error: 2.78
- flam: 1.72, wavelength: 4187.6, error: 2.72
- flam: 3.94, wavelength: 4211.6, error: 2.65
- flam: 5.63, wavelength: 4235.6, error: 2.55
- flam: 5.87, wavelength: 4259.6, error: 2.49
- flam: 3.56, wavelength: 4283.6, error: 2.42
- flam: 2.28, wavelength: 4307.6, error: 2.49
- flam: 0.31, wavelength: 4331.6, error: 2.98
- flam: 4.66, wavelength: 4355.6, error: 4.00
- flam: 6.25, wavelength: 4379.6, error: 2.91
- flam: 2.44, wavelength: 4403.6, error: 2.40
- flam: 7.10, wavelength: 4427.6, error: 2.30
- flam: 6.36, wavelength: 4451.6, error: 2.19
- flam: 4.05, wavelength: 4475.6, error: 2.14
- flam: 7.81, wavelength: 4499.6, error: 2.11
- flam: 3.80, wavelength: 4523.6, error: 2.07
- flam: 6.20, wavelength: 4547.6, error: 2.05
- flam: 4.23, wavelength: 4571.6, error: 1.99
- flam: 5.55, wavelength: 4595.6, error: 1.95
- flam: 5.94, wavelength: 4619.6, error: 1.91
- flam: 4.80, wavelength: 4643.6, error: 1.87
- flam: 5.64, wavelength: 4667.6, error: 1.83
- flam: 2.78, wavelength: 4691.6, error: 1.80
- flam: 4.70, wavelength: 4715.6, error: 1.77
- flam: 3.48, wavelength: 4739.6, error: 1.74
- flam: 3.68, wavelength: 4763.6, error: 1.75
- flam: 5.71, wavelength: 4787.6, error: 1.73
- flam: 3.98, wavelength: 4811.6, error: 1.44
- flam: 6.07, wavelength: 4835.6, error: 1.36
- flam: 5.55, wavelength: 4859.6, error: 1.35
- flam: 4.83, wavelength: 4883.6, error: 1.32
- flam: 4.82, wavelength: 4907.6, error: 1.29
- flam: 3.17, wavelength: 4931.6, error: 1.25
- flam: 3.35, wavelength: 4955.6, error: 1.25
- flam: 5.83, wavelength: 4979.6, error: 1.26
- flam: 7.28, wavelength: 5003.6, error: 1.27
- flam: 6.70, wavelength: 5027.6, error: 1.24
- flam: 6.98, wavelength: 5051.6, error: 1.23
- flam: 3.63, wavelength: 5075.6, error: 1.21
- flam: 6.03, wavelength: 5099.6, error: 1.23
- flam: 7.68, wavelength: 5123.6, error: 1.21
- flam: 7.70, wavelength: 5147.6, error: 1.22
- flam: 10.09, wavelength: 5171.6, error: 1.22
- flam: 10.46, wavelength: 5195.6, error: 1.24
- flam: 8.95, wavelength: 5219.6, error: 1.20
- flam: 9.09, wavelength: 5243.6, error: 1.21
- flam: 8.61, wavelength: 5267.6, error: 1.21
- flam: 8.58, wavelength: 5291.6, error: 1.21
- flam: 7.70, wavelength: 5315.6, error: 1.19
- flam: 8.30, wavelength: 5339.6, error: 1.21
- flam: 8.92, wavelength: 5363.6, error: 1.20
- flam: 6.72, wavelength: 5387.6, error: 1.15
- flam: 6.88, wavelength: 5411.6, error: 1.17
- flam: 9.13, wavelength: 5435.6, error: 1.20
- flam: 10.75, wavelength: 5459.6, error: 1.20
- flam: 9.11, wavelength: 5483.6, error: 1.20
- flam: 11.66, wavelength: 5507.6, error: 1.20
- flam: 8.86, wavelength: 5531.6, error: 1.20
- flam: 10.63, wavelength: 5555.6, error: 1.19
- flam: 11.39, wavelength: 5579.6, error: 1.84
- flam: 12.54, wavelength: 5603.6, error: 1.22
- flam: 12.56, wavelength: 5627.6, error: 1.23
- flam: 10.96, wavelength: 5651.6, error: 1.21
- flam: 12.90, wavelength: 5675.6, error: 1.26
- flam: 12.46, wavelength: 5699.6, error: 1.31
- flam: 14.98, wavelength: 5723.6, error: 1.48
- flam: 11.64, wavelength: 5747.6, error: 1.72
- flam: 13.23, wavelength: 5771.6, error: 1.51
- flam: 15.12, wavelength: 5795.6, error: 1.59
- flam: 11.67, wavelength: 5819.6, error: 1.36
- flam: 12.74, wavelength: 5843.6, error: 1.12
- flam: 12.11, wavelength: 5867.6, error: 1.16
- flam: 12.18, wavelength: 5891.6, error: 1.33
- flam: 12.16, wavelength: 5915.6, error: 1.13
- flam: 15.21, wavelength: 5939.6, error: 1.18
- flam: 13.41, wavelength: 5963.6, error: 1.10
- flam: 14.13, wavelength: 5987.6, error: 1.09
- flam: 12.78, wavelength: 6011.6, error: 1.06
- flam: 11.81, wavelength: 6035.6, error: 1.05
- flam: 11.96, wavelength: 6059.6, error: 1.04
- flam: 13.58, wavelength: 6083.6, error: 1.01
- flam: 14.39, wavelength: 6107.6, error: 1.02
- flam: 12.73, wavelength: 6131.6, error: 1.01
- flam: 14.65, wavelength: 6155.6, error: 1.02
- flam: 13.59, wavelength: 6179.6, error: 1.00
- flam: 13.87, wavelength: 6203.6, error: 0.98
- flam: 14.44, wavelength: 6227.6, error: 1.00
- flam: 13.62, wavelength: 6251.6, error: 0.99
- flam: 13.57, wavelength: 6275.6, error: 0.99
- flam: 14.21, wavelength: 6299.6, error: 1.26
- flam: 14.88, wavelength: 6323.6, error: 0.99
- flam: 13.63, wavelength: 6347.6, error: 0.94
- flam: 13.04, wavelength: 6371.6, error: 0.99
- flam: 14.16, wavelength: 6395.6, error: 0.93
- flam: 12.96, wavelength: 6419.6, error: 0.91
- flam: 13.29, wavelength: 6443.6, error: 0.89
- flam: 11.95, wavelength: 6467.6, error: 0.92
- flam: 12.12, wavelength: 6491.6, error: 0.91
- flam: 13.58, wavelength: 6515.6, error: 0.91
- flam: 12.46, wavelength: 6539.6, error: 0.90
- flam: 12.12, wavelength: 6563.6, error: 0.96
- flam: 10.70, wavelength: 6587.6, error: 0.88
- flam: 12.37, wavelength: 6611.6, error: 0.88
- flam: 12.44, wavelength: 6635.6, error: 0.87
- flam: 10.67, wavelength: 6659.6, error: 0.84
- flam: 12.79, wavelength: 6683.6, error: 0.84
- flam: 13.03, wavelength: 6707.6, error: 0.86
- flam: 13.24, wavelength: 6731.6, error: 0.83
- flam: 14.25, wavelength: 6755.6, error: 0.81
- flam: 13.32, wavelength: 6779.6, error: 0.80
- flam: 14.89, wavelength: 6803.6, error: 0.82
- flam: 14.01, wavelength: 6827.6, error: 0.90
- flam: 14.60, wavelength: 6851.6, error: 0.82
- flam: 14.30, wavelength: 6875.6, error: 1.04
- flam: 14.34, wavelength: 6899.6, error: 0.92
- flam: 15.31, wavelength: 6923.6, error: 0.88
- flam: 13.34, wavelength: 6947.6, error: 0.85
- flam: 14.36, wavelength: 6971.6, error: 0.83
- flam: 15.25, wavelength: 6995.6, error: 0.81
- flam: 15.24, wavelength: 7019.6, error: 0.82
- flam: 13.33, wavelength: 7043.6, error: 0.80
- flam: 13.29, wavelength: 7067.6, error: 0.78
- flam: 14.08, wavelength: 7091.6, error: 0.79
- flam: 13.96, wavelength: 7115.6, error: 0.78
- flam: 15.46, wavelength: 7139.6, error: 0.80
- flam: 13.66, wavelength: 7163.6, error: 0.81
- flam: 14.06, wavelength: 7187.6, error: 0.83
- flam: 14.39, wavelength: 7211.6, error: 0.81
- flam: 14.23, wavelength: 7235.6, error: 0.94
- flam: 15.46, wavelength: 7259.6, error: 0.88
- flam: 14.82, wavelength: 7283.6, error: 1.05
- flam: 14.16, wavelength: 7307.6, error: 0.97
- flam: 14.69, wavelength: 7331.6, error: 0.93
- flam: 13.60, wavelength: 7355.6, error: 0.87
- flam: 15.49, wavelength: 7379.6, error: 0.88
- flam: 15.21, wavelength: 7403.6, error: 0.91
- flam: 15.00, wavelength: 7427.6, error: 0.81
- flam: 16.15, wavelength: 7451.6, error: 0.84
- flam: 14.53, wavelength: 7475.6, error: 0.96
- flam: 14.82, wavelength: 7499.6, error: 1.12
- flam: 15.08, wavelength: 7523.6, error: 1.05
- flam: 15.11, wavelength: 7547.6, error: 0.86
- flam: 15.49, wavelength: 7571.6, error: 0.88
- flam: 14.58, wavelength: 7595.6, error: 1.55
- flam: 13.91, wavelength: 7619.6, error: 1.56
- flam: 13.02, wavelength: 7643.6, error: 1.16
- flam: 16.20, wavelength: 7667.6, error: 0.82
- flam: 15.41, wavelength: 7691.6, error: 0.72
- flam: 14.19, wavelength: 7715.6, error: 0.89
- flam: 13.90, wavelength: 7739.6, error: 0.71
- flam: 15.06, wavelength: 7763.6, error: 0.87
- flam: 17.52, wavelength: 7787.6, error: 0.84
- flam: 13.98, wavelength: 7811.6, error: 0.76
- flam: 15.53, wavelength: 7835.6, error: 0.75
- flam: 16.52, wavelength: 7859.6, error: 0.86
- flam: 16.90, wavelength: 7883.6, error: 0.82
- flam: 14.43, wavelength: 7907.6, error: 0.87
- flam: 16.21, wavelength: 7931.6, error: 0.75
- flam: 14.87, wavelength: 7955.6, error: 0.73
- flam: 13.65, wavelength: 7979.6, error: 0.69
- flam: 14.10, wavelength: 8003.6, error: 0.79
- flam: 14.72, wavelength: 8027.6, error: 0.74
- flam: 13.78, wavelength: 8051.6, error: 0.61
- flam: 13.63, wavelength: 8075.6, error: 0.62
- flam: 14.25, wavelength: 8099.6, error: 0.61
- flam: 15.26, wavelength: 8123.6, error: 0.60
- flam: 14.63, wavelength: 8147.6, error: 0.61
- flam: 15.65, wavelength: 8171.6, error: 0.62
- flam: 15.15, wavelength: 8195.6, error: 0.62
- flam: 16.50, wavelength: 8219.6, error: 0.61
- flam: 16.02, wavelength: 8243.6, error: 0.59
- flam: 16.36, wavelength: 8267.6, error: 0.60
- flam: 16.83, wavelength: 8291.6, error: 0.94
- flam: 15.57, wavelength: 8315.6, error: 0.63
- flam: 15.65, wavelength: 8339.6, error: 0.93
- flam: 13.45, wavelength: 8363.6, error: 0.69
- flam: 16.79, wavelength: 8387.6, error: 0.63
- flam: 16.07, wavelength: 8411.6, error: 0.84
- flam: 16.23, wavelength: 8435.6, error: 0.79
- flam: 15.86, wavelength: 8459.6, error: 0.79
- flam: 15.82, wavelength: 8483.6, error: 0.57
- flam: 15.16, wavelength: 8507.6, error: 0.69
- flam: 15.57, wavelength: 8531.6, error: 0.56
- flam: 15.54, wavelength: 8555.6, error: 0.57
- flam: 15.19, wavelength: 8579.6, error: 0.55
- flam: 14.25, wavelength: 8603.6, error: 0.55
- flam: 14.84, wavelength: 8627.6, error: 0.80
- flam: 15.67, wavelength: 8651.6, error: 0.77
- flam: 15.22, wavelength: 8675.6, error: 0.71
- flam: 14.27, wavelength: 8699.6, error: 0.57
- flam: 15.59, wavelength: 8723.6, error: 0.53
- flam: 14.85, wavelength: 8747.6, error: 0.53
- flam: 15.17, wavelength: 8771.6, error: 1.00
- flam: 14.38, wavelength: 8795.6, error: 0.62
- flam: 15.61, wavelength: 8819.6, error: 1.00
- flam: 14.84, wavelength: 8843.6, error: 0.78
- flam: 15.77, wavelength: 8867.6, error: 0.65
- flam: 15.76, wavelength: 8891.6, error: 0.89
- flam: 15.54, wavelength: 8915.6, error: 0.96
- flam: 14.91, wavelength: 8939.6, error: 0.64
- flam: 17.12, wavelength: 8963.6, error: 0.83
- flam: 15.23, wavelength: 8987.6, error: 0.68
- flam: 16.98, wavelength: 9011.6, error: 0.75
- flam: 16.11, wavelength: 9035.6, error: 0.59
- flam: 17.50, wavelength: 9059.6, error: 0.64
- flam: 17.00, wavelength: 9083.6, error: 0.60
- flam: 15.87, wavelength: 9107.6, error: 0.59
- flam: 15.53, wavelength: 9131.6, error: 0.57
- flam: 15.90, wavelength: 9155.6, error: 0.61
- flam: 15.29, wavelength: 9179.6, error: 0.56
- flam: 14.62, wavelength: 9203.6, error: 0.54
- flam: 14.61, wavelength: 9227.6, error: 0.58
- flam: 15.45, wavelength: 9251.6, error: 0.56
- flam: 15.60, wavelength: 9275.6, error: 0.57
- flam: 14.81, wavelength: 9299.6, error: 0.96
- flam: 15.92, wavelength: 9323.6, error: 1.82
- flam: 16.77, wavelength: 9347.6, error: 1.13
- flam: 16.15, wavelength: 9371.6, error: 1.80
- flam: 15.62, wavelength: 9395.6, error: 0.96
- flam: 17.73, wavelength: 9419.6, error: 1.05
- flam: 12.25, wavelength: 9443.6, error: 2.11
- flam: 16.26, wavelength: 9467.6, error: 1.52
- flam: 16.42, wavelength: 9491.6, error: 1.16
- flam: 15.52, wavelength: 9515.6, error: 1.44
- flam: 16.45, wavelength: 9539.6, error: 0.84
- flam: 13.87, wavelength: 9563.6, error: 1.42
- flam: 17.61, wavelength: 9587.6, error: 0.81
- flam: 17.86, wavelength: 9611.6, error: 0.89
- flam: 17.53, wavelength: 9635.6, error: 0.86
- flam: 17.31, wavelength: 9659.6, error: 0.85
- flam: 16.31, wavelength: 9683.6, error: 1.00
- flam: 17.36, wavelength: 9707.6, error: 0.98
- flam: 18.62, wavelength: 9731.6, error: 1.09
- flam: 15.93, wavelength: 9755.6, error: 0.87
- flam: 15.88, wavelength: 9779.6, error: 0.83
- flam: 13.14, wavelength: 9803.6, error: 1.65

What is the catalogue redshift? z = 0.288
